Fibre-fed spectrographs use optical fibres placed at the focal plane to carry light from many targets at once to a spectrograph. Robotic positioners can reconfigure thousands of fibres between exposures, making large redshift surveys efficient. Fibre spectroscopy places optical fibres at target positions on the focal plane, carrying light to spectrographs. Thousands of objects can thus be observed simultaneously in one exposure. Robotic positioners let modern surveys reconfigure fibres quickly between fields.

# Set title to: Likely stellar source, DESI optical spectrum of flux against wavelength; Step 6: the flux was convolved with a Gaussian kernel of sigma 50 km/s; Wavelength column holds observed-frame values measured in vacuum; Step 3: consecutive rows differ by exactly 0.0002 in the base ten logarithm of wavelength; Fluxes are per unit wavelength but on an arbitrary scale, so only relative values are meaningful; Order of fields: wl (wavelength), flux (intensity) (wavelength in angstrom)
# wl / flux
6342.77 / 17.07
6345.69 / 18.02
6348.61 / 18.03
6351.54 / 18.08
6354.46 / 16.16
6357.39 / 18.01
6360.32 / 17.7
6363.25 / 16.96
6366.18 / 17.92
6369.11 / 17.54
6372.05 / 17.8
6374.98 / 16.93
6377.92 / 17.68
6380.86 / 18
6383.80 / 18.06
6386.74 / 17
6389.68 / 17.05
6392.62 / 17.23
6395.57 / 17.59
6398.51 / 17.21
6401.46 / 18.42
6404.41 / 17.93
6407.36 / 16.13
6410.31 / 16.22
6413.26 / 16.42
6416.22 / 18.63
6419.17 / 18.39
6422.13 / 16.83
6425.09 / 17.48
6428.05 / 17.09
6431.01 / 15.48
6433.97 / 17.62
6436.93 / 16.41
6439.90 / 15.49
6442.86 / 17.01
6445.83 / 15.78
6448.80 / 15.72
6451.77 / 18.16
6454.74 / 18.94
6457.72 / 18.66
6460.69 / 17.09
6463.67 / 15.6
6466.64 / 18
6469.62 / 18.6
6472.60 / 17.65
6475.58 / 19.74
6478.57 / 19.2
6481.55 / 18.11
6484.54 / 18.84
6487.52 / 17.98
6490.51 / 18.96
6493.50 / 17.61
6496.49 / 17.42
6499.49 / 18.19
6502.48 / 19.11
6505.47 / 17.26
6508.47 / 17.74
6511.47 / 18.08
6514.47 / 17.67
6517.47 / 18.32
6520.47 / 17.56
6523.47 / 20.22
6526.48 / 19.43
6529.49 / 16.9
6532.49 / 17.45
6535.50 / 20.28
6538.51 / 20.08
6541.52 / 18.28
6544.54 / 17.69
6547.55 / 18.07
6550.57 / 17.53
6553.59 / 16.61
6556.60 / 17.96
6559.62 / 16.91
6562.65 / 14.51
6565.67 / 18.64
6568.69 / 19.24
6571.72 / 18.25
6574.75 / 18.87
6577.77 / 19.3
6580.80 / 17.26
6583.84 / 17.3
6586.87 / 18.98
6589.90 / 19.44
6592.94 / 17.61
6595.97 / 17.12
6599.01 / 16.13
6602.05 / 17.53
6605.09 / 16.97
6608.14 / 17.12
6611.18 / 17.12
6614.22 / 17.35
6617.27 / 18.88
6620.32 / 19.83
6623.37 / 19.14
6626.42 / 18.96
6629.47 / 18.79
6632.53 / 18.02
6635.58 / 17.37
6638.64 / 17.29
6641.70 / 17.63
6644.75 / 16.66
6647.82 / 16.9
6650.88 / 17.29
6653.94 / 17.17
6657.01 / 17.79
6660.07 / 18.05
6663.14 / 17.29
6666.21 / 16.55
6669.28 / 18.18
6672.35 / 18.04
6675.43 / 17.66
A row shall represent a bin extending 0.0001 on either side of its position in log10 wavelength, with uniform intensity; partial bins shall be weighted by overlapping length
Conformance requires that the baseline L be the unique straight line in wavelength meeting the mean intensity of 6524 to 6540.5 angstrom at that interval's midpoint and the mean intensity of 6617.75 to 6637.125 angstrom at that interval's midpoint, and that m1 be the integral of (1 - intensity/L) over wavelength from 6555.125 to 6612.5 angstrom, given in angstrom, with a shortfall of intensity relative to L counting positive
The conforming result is 3.31 angstrom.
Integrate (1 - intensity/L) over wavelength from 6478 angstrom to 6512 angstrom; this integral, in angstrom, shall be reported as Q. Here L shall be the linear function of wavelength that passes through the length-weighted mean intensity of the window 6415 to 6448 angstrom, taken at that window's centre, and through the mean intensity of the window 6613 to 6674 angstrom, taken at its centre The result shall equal -2.0 angstrom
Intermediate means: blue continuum 16.9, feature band 18.2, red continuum 17.9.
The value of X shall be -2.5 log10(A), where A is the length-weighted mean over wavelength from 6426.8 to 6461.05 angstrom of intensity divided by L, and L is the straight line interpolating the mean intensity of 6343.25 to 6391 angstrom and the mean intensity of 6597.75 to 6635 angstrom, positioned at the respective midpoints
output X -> 0.046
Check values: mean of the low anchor 17.5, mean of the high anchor 18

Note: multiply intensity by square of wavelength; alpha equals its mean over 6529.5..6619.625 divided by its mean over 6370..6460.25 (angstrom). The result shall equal 1.1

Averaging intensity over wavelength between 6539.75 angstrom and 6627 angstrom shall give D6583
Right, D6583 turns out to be 17.9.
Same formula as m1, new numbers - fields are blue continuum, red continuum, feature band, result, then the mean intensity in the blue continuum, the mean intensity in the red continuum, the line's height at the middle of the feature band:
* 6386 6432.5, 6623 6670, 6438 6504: -1.9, 17.2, 17.6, 17.3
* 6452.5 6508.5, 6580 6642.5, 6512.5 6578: -0.4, 18.2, 17.9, 18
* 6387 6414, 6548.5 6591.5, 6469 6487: -1.2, 17.2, 17.9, 17.5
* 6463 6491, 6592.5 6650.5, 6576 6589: -0.3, 18.3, 17.7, 17.9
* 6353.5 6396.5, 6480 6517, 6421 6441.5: 1.3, 17.5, 18.1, 17.7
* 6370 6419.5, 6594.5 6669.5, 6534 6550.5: -1.1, 17.4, 17.6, 17.6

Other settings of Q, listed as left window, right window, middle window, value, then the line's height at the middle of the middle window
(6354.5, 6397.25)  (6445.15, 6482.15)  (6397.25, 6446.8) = 1.9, 17.7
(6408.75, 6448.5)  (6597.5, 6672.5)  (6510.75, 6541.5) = -2.5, 17.2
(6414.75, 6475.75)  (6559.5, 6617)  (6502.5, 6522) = -0.4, 17.5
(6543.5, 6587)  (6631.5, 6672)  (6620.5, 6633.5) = -1.0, 17.5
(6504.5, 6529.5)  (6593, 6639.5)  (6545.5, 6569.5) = 0.9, 18.1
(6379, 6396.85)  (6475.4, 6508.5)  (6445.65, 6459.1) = 0.3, 18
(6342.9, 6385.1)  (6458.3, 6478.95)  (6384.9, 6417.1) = 0.9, 17.7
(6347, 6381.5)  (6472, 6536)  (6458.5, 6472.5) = 0.5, 18.1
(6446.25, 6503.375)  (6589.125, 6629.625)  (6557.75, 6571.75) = 0.4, 18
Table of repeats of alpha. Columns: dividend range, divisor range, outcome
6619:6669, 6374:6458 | 1.11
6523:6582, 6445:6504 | 1.03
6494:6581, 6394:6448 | 1.10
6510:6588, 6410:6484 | 1.07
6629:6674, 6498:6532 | 1.00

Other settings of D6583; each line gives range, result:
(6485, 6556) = 18.2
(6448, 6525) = 18.1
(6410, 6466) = 17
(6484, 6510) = 18.1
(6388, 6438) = 17.2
